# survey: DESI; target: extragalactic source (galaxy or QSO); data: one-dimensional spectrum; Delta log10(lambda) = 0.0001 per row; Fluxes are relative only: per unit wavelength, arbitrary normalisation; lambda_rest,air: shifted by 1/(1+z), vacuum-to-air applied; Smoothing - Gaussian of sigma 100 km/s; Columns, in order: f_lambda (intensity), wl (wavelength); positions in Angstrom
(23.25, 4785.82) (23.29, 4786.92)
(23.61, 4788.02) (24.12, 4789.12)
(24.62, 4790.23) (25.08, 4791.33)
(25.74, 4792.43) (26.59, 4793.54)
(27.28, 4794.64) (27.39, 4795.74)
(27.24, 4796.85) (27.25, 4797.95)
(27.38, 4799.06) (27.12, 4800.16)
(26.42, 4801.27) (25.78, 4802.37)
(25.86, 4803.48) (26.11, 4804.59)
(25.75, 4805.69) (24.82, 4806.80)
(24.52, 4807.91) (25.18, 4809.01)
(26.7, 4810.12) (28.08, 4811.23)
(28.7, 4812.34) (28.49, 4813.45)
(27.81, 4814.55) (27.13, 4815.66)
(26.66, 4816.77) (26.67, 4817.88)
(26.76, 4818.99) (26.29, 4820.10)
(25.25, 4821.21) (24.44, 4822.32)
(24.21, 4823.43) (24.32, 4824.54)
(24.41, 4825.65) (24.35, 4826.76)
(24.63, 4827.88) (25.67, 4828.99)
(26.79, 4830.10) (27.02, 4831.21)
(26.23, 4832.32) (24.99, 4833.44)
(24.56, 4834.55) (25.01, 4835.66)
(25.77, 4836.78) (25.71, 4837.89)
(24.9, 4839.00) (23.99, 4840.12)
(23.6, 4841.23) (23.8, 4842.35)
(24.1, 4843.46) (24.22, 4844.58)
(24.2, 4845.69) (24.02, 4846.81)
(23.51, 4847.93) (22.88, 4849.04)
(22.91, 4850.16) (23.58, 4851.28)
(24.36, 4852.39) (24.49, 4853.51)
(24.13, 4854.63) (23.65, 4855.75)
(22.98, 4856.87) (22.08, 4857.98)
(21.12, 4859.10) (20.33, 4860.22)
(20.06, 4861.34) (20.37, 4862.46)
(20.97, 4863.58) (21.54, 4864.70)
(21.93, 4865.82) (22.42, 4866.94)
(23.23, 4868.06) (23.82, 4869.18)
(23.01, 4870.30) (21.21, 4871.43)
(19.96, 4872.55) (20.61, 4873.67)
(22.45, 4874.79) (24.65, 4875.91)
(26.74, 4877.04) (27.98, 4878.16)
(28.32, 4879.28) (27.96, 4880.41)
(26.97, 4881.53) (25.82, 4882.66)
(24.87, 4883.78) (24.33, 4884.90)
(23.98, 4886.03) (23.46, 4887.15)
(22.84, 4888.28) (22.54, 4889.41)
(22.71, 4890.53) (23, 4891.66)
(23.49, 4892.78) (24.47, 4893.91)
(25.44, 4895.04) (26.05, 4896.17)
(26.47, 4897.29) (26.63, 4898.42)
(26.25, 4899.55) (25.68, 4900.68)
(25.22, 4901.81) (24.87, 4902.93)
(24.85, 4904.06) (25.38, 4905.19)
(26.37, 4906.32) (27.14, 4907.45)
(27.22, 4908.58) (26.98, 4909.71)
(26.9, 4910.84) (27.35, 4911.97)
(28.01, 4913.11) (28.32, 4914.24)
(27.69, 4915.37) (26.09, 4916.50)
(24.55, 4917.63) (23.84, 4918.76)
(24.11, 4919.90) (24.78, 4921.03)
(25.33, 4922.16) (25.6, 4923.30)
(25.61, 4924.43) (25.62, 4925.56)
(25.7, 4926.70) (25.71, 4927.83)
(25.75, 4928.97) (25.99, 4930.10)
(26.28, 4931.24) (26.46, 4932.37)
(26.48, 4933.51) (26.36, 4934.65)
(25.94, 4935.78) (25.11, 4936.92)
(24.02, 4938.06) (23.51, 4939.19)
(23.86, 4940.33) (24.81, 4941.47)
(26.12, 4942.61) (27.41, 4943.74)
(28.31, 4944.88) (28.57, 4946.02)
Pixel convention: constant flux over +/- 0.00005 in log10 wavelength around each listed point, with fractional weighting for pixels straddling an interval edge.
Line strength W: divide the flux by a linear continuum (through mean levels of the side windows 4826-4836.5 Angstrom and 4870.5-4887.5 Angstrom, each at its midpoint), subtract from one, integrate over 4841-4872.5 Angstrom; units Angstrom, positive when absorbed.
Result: 2.84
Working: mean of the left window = 25.4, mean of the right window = 24.6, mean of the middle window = 22.7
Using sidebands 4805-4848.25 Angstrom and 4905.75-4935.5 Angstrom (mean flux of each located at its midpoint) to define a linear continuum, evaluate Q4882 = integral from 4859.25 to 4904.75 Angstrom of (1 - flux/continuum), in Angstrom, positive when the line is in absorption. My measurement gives 3.46 Angstrom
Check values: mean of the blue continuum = 25.5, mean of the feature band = 23.9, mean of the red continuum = 26.2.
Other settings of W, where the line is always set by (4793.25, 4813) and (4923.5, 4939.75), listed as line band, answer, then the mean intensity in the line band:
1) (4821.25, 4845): 1.31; 24.9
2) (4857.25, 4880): 2.97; 22.7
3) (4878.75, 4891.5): 0.56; 24.8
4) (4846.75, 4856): 0.88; 23.7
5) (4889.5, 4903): 0.49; 25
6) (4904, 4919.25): -0.46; 26.5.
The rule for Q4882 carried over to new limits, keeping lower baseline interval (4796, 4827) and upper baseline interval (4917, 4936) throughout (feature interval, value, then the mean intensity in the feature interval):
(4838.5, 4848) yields 0.72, 24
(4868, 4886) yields 0.92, 24.5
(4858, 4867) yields 1.68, 21.1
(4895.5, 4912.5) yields -0.36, 26.2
